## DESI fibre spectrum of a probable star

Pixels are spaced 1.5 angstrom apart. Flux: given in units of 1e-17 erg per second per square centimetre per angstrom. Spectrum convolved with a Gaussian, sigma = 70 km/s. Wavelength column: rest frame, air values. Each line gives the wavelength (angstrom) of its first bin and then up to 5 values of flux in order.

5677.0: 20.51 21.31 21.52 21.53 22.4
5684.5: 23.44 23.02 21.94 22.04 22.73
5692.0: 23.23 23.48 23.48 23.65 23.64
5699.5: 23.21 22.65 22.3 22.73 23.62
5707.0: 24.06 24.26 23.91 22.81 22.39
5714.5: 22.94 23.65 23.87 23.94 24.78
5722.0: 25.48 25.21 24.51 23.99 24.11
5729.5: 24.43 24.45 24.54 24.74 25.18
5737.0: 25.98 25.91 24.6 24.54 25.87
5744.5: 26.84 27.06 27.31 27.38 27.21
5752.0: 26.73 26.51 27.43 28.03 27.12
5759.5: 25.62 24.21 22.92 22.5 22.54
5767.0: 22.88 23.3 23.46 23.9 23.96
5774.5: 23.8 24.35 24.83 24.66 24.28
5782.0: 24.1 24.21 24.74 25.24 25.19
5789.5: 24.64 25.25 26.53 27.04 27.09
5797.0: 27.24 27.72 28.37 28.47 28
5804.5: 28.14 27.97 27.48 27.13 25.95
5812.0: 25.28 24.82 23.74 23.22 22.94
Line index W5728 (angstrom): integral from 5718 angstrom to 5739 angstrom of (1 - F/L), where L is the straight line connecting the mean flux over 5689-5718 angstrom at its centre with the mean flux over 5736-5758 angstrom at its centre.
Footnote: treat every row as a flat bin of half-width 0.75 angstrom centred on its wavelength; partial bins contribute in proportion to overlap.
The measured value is 0.3 angstrom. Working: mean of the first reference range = 23.3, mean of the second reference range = 26.5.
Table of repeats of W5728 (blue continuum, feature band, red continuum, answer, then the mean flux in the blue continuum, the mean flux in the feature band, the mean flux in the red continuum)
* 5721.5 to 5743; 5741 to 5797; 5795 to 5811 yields 2.2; 24.9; 25.3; 27.6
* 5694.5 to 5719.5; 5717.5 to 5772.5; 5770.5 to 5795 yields -2.4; 23.4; 25.1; 24.8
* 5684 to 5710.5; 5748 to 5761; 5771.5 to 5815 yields -1.1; 23.2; 26.8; 25.9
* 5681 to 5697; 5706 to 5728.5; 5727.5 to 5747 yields 0.3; 22.8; 24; 25.3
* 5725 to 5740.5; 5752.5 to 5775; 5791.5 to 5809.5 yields 1.3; 24.8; 24.6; 27.6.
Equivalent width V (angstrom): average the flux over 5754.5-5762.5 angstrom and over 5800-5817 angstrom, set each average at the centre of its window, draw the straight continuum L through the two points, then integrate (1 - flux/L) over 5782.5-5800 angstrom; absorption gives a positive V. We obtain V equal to 0.3 angstrom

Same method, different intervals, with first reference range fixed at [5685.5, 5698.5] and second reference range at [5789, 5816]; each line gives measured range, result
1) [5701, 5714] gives 0.17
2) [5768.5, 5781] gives 0.81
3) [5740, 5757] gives -1.22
